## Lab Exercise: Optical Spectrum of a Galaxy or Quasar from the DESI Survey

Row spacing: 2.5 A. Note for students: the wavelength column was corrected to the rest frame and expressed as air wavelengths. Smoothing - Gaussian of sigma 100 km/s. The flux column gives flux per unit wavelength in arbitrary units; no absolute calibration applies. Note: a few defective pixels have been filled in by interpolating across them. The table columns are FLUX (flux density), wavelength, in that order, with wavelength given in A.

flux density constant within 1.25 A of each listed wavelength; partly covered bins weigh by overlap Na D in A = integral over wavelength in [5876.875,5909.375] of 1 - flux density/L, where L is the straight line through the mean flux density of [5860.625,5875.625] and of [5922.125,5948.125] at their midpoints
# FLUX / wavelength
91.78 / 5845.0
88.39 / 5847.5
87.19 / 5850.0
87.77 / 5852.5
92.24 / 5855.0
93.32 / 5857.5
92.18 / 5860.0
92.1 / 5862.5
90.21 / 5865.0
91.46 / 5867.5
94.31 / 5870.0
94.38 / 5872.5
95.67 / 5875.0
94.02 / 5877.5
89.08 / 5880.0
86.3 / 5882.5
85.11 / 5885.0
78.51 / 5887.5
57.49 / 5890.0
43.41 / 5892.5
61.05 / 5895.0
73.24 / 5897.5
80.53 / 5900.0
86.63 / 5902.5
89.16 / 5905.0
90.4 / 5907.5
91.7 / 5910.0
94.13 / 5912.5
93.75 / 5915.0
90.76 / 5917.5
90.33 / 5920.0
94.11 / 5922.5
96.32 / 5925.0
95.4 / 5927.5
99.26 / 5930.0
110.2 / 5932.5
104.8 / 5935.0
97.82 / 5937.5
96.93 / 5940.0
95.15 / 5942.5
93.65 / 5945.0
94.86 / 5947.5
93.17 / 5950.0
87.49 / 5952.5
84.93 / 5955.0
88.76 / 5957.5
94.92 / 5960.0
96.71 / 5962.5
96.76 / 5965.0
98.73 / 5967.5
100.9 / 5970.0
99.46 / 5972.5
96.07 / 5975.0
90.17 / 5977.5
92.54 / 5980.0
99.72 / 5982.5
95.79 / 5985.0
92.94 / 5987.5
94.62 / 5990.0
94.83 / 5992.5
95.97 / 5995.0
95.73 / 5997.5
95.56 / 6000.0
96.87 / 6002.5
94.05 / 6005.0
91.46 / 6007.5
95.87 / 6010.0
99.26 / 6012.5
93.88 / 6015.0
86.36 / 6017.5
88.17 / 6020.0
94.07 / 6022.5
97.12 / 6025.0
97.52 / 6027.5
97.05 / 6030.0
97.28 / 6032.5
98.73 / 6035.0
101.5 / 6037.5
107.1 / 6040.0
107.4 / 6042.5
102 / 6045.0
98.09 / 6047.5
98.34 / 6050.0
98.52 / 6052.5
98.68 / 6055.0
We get 5.8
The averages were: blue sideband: 92.9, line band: 78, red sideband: 98.3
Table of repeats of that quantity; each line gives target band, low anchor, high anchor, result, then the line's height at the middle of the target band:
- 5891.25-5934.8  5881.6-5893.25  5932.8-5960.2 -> -3.2 A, 81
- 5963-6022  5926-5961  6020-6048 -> 1.5 A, 97.6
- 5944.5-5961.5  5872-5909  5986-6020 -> -0.6 A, 87.9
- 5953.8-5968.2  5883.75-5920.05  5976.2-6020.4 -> -0.7 A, 88.7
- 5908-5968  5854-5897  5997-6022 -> -4.4 A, 88.5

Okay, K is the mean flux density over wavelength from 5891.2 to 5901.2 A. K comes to 64.4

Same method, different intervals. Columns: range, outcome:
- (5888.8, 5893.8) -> 50.5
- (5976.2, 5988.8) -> 94.2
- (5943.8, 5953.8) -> 92.2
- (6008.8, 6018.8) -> 93.8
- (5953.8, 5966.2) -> 92.4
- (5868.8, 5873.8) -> 94.4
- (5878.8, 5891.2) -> 79.3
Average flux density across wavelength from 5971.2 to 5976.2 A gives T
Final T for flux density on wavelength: 97.8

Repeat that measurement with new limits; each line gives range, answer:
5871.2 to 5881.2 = 93.3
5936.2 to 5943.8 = 96.7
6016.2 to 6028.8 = 92.7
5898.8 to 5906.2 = 85.4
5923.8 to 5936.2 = 101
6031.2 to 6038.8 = 99.2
